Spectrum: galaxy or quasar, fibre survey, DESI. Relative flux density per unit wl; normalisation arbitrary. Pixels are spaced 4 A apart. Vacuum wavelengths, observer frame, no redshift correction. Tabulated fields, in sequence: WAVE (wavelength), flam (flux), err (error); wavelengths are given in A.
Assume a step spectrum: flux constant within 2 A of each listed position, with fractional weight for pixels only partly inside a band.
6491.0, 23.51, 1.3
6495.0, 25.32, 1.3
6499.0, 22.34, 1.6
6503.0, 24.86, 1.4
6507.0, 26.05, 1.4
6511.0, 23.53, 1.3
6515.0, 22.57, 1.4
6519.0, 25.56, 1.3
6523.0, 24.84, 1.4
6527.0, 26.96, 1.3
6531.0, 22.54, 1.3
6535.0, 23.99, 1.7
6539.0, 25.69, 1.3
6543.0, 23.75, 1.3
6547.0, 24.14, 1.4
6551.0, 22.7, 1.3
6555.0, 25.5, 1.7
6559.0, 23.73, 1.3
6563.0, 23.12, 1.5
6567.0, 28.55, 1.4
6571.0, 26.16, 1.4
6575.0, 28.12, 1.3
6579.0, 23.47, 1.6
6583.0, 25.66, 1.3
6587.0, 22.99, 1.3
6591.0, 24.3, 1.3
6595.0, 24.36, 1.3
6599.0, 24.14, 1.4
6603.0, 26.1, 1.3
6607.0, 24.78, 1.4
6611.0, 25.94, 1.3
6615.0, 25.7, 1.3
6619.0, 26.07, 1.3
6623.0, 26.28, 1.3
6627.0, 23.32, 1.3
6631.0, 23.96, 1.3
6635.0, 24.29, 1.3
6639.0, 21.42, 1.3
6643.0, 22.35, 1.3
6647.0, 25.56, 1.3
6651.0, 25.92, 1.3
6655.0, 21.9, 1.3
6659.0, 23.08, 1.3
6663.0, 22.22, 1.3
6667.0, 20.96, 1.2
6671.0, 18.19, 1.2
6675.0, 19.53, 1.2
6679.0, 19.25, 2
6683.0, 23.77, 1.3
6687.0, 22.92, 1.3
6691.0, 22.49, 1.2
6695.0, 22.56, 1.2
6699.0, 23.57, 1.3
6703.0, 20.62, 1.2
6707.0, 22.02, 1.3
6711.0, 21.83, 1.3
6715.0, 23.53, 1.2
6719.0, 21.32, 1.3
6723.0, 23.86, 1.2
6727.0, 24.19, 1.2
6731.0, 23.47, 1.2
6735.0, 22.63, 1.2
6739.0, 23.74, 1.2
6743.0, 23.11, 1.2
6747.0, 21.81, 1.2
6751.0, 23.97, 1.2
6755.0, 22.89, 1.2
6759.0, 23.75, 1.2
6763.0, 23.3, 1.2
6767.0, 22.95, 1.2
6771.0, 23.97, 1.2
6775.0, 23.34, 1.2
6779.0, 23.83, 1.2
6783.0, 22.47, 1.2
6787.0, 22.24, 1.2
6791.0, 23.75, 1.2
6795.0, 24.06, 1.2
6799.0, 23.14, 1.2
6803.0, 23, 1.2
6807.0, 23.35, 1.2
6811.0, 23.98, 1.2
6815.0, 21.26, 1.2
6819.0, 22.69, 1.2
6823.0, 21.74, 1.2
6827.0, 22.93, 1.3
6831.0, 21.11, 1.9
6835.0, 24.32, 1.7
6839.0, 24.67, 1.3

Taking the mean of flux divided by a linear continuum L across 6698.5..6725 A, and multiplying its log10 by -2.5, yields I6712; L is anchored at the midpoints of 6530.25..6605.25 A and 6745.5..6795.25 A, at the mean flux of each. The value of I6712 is 0.06 mag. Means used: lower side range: 24.7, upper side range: 23.2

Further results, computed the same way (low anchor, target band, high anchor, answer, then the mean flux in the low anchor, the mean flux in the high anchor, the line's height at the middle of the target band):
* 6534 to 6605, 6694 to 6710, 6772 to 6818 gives 0.08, 24.8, 23.1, 23.8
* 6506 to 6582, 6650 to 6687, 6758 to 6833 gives 0.11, 24.8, 23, 23.9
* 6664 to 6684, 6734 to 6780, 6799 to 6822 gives -0.07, 20.3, 22.8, 21.8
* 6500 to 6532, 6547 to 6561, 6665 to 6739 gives 0.00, 24.6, 22.1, 24.1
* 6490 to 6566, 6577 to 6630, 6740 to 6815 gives -0.04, 24.3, 23.2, 24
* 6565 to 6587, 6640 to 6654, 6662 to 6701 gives -0.05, 26.1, 21.5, 23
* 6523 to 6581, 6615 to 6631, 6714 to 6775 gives -0.04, 24.9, 23.2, 24.3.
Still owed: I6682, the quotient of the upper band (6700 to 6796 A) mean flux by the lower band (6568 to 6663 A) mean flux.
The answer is 0.94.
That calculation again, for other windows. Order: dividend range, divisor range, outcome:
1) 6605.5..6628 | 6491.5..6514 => 1.05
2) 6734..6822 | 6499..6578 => 0.93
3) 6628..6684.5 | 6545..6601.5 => 0.90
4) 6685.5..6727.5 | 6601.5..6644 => 0.92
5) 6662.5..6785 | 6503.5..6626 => 0.90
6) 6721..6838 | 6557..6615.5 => 0.92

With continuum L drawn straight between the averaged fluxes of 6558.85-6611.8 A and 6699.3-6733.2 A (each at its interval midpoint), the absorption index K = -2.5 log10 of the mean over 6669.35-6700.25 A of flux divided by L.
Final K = 0.083 mag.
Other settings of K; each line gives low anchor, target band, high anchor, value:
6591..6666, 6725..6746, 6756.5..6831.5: 0.01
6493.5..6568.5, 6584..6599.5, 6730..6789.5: 0.00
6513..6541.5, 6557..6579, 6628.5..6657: -0.06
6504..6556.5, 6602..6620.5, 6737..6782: -0.07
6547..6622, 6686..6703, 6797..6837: 0.06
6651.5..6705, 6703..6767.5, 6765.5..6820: -0.02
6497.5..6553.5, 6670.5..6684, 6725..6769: 0.17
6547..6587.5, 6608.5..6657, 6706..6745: -0.01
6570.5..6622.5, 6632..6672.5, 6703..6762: 0.07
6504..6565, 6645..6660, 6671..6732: -0.06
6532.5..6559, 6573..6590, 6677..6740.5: -0.05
